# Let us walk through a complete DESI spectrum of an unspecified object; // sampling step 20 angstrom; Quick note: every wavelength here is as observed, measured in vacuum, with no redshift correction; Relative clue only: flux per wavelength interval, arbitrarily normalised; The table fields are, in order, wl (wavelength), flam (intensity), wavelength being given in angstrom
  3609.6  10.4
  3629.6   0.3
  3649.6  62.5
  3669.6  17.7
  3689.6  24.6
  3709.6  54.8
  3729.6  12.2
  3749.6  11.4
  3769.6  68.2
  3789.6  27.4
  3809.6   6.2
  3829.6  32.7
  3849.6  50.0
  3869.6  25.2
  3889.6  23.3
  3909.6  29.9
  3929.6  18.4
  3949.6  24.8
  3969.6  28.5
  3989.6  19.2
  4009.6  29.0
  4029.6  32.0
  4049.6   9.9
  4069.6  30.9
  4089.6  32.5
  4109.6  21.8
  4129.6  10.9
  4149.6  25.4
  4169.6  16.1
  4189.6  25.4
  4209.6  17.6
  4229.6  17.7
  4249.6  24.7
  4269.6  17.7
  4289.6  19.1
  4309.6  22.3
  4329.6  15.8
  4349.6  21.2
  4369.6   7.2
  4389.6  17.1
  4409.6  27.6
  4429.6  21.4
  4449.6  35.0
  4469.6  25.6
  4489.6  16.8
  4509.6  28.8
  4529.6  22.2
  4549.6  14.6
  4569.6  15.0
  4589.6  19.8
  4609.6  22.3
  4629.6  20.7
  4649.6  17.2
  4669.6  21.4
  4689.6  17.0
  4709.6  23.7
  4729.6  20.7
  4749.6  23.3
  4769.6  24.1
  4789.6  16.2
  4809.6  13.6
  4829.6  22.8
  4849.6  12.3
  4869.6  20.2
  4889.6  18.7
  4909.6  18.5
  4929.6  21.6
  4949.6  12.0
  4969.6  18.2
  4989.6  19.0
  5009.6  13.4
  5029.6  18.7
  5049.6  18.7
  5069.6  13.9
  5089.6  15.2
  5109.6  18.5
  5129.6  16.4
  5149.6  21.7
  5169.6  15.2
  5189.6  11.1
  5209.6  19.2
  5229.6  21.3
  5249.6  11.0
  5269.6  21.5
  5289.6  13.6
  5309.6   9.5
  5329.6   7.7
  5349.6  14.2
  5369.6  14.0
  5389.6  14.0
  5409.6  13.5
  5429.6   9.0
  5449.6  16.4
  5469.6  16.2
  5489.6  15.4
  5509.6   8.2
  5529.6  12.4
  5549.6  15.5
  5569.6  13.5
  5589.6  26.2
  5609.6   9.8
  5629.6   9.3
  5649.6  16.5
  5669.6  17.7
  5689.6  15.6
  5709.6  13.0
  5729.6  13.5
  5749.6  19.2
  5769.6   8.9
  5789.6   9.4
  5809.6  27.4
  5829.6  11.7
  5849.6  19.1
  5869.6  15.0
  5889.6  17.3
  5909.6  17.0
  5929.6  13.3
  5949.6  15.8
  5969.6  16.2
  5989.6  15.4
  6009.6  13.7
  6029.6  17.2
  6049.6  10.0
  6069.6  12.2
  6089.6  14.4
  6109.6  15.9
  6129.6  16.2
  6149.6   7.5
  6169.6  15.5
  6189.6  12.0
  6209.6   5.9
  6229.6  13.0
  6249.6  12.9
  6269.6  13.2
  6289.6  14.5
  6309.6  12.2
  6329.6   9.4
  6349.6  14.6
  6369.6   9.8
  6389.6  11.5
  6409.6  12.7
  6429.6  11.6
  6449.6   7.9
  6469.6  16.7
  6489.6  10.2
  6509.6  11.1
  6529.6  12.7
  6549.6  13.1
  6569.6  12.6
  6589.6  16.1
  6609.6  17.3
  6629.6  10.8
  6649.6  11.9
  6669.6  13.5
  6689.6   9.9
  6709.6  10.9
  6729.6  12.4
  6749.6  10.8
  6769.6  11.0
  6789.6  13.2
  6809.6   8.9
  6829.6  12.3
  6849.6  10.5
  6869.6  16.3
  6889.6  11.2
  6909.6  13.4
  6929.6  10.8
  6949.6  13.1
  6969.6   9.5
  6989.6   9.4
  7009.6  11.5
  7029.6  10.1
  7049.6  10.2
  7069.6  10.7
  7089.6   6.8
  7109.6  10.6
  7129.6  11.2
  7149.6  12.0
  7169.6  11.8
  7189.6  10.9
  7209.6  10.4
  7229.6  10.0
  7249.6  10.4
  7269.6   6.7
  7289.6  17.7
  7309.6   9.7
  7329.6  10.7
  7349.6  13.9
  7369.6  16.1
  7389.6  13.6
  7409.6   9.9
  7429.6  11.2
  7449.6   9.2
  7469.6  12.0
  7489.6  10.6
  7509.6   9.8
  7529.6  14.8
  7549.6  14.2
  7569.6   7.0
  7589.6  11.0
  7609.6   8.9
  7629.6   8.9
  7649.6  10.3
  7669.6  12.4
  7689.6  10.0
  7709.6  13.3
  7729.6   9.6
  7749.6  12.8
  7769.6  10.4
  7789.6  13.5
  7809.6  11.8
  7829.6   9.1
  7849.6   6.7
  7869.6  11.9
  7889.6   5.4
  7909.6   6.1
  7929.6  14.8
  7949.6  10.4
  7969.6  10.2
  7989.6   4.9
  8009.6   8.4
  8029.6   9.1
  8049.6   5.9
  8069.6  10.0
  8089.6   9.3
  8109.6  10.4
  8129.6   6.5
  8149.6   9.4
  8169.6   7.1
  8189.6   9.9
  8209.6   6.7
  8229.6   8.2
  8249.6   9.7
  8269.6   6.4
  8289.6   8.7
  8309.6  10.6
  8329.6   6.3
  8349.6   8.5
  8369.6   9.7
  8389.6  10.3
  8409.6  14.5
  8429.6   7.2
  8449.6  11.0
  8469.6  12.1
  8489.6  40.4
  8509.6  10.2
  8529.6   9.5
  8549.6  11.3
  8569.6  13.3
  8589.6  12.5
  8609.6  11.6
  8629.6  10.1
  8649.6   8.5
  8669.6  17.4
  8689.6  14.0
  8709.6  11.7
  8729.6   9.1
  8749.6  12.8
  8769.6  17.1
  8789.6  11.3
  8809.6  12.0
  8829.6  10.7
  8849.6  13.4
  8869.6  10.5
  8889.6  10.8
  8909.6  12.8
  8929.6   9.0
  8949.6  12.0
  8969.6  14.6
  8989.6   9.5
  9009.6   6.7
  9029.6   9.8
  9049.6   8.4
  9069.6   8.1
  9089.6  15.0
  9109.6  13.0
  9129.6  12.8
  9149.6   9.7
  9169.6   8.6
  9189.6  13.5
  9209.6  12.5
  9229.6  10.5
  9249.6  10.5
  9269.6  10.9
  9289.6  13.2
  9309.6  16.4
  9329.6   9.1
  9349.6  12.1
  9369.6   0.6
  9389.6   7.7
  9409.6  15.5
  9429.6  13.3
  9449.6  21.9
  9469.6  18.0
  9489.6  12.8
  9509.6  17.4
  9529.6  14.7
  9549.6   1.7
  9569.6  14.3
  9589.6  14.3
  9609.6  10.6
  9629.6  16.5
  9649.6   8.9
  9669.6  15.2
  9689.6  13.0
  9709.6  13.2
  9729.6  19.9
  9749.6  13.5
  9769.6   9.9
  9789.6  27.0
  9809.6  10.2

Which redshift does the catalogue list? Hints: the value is 1.28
